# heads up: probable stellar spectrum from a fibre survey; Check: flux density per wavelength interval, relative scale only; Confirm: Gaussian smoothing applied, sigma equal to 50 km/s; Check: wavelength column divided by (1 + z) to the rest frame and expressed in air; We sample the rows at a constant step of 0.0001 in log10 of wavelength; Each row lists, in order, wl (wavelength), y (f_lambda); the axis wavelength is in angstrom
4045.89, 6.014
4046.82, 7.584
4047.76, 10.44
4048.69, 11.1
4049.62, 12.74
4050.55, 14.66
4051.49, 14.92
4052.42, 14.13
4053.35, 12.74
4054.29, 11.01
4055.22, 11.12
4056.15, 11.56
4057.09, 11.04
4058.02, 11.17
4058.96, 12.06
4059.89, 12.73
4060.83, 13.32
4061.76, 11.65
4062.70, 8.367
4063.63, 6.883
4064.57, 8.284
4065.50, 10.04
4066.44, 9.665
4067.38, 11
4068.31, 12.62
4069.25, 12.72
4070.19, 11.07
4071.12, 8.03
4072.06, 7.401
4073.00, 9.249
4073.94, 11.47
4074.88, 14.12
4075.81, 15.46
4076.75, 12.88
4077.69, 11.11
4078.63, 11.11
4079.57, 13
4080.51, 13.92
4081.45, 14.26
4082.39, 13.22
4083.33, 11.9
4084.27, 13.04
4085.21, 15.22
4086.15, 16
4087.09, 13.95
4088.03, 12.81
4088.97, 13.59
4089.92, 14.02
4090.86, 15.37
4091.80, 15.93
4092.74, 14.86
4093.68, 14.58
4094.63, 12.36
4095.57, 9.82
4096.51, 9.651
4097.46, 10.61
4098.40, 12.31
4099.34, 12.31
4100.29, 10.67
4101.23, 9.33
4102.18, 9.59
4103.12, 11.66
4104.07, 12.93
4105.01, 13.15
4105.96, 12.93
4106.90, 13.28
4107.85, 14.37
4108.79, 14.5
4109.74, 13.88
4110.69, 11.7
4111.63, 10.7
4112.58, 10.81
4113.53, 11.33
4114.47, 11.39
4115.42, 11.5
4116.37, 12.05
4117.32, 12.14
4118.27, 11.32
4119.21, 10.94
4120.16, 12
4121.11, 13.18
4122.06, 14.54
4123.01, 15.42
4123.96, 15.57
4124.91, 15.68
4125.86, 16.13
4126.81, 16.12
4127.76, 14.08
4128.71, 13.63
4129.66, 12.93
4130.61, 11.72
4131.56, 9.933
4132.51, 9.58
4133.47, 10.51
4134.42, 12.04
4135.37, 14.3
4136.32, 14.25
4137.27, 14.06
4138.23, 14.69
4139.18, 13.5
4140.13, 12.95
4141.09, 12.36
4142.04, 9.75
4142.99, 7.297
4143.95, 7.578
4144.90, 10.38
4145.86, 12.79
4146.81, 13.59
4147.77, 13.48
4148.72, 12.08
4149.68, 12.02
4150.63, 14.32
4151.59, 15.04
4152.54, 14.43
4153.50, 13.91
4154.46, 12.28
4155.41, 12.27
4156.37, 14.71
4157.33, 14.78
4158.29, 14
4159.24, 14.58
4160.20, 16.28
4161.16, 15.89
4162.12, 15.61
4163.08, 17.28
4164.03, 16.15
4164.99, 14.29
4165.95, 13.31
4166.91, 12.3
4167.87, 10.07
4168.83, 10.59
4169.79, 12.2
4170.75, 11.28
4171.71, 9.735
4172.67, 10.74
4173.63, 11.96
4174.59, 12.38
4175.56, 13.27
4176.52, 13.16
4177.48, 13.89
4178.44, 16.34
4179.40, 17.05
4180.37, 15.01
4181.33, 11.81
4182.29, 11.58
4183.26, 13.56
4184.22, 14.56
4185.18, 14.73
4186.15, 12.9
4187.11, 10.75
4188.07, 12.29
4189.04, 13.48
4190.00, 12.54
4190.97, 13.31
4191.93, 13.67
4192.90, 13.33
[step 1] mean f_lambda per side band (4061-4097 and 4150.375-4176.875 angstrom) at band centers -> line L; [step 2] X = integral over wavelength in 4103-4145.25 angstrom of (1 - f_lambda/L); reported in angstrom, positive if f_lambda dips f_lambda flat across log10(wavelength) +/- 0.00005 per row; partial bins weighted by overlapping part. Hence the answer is 0.9 angstrom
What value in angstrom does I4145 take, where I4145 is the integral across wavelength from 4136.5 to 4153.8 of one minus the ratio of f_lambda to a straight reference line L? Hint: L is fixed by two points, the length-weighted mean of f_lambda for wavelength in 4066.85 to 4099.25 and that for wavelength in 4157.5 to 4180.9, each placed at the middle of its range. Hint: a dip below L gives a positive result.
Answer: 1.1 angstrom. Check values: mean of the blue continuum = 12.6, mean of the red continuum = 13.7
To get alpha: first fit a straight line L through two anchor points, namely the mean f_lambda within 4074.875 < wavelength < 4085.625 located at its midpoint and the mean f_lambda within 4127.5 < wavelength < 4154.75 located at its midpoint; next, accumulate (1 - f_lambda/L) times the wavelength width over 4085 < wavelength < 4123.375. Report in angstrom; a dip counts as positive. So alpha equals 0.82 angstrom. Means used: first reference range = 13.2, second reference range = 12.4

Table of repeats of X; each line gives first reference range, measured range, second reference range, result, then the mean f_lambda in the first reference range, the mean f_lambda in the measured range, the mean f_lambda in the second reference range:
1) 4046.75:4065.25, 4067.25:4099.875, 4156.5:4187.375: -1.8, 11.4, 12.6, 13.5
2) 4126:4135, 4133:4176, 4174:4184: 0.6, 12.5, 12.9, 13.8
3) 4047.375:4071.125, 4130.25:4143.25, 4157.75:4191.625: 0.8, 11.4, 12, 13.4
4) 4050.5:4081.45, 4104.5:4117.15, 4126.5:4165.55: 0.0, 11.5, 12.4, 13.2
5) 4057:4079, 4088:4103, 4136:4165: -0.7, 11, 12.3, 13.4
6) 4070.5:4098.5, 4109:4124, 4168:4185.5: 0.5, 12.7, 12.3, 12.9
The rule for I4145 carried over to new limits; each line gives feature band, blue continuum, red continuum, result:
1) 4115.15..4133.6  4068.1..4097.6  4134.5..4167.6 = 0.1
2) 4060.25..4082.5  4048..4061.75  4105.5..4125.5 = 2.2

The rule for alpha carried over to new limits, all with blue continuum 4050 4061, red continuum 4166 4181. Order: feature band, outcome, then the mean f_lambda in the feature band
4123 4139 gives -1.1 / 13.5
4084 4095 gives -1.6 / 14.3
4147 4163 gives -1.9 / 14.2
